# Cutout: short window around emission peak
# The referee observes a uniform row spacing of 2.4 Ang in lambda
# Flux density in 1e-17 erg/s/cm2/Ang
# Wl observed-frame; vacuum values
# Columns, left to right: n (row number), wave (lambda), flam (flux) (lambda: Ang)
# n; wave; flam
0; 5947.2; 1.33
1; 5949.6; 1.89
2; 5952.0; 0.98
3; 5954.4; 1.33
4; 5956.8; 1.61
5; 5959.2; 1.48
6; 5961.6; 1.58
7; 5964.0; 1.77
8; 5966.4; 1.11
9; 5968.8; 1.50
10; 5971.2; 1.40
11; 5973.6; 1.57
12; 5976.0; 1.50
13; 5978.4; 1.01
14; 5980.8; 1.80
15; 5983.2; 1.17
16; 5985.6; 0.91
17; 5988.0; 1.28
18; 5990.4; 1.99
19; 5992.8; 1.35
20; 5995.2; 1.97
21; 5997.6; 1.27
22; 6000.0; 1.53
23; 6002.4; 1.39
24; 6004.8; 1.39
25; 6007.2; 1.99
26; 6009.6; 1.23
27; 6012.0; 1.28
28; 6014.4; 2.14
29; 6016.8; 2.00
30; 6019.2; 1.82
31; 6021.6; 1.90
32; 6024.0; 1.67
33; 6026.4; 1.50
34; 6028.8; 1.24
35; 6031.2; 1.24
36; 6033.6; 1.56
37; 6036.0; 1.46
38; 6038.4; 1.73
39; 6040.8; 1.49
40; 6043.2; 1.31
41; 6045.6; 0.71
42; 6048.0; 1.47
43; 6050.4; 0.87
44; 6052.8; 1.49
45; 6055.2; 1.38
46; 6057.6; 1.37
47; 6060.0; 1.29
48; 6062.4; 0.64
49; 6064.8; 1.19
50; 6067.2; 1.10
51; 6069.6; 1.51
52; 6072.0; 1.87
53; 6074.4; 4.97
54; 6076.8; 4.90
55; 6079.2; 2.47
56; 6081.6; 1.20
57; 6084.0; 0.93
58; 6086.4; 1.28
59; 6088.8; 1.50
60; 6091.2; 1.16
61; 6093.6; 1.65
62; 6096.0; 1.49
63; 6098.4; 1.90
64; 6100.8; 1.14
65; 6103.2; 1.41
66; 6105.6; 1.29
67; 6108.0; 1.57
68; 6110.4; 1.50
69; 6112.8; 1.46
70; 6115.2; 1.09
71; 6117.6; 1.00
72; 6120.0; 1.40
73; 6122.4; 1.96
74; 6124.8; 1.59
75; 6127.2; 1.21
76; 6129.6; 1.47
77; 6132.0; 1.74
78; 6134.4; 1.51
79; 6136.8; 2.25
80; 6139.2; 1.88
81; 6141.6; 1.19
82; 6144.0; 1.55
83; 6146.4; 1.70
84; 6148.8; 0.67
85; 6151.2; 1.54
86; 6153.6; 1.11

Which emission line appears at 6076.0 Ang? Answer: H-beta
